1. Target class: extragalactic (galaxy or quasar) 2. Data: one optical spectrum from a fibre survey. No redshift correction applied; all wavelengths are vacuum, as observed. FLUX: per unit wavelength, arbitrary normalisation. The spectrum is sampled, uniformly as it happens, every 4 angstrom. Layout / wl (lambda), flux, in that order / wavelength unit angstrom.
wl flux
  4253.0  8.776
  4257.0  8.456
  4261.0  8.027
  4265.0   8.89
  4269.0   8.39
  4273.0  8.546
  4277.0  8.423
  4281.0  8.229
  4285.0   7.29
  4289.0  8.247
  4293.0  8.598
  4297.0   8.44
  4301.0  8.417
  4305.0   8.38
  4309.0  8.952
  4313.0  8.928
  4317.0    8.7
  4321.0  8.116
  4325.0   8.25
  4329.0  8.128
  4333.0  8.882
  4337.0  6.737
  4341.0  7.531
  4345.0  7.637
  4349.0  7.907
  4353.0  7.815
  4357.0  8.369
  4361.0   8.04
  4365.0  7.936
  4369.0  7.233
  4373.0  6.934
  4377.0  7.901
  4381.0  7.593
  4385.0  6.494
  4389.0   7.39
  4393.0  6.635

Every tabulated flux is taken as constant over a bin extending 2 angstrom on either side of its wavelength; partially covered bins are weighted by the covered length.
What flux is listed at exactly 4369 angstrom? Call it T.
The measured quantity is 7.233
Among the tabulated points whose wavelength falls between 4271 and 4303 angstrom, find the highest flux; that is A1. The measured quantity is 8.598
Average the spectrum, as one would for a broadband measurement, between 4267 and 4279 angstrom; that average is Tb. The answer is 8.45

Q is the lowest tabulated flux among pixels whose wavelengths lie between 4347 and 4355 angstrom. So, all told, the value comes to 7.815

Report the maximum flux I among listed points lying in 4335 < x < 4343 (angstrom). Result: 7.531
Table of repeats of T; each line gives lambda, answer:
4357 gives 8.369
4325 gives 8.25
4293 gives 8.598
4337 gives 6.737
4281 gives 8.229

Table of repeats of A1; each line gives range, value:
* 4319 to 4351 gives 8.882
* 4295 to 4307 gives 8.44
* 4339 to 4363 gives 8.369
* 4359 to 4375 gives 8.04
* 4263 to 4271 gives 8.89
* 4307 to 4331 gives 8.952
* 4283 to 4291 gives 8.247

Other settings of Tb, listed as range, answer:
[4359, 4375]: 7.54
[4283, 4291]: 7.77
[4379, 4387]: 7.04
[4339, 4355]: 7.72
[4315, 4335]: 8.42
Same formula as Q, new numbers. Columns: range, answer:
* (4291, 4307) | 8.38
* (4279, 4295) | 7.29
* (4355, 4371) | 7.233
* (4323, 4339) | 6.737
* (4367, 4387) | 6.494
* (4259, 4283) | 8.027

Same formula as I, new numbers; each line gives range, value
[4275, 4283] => 8.423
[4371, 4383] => 7.901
